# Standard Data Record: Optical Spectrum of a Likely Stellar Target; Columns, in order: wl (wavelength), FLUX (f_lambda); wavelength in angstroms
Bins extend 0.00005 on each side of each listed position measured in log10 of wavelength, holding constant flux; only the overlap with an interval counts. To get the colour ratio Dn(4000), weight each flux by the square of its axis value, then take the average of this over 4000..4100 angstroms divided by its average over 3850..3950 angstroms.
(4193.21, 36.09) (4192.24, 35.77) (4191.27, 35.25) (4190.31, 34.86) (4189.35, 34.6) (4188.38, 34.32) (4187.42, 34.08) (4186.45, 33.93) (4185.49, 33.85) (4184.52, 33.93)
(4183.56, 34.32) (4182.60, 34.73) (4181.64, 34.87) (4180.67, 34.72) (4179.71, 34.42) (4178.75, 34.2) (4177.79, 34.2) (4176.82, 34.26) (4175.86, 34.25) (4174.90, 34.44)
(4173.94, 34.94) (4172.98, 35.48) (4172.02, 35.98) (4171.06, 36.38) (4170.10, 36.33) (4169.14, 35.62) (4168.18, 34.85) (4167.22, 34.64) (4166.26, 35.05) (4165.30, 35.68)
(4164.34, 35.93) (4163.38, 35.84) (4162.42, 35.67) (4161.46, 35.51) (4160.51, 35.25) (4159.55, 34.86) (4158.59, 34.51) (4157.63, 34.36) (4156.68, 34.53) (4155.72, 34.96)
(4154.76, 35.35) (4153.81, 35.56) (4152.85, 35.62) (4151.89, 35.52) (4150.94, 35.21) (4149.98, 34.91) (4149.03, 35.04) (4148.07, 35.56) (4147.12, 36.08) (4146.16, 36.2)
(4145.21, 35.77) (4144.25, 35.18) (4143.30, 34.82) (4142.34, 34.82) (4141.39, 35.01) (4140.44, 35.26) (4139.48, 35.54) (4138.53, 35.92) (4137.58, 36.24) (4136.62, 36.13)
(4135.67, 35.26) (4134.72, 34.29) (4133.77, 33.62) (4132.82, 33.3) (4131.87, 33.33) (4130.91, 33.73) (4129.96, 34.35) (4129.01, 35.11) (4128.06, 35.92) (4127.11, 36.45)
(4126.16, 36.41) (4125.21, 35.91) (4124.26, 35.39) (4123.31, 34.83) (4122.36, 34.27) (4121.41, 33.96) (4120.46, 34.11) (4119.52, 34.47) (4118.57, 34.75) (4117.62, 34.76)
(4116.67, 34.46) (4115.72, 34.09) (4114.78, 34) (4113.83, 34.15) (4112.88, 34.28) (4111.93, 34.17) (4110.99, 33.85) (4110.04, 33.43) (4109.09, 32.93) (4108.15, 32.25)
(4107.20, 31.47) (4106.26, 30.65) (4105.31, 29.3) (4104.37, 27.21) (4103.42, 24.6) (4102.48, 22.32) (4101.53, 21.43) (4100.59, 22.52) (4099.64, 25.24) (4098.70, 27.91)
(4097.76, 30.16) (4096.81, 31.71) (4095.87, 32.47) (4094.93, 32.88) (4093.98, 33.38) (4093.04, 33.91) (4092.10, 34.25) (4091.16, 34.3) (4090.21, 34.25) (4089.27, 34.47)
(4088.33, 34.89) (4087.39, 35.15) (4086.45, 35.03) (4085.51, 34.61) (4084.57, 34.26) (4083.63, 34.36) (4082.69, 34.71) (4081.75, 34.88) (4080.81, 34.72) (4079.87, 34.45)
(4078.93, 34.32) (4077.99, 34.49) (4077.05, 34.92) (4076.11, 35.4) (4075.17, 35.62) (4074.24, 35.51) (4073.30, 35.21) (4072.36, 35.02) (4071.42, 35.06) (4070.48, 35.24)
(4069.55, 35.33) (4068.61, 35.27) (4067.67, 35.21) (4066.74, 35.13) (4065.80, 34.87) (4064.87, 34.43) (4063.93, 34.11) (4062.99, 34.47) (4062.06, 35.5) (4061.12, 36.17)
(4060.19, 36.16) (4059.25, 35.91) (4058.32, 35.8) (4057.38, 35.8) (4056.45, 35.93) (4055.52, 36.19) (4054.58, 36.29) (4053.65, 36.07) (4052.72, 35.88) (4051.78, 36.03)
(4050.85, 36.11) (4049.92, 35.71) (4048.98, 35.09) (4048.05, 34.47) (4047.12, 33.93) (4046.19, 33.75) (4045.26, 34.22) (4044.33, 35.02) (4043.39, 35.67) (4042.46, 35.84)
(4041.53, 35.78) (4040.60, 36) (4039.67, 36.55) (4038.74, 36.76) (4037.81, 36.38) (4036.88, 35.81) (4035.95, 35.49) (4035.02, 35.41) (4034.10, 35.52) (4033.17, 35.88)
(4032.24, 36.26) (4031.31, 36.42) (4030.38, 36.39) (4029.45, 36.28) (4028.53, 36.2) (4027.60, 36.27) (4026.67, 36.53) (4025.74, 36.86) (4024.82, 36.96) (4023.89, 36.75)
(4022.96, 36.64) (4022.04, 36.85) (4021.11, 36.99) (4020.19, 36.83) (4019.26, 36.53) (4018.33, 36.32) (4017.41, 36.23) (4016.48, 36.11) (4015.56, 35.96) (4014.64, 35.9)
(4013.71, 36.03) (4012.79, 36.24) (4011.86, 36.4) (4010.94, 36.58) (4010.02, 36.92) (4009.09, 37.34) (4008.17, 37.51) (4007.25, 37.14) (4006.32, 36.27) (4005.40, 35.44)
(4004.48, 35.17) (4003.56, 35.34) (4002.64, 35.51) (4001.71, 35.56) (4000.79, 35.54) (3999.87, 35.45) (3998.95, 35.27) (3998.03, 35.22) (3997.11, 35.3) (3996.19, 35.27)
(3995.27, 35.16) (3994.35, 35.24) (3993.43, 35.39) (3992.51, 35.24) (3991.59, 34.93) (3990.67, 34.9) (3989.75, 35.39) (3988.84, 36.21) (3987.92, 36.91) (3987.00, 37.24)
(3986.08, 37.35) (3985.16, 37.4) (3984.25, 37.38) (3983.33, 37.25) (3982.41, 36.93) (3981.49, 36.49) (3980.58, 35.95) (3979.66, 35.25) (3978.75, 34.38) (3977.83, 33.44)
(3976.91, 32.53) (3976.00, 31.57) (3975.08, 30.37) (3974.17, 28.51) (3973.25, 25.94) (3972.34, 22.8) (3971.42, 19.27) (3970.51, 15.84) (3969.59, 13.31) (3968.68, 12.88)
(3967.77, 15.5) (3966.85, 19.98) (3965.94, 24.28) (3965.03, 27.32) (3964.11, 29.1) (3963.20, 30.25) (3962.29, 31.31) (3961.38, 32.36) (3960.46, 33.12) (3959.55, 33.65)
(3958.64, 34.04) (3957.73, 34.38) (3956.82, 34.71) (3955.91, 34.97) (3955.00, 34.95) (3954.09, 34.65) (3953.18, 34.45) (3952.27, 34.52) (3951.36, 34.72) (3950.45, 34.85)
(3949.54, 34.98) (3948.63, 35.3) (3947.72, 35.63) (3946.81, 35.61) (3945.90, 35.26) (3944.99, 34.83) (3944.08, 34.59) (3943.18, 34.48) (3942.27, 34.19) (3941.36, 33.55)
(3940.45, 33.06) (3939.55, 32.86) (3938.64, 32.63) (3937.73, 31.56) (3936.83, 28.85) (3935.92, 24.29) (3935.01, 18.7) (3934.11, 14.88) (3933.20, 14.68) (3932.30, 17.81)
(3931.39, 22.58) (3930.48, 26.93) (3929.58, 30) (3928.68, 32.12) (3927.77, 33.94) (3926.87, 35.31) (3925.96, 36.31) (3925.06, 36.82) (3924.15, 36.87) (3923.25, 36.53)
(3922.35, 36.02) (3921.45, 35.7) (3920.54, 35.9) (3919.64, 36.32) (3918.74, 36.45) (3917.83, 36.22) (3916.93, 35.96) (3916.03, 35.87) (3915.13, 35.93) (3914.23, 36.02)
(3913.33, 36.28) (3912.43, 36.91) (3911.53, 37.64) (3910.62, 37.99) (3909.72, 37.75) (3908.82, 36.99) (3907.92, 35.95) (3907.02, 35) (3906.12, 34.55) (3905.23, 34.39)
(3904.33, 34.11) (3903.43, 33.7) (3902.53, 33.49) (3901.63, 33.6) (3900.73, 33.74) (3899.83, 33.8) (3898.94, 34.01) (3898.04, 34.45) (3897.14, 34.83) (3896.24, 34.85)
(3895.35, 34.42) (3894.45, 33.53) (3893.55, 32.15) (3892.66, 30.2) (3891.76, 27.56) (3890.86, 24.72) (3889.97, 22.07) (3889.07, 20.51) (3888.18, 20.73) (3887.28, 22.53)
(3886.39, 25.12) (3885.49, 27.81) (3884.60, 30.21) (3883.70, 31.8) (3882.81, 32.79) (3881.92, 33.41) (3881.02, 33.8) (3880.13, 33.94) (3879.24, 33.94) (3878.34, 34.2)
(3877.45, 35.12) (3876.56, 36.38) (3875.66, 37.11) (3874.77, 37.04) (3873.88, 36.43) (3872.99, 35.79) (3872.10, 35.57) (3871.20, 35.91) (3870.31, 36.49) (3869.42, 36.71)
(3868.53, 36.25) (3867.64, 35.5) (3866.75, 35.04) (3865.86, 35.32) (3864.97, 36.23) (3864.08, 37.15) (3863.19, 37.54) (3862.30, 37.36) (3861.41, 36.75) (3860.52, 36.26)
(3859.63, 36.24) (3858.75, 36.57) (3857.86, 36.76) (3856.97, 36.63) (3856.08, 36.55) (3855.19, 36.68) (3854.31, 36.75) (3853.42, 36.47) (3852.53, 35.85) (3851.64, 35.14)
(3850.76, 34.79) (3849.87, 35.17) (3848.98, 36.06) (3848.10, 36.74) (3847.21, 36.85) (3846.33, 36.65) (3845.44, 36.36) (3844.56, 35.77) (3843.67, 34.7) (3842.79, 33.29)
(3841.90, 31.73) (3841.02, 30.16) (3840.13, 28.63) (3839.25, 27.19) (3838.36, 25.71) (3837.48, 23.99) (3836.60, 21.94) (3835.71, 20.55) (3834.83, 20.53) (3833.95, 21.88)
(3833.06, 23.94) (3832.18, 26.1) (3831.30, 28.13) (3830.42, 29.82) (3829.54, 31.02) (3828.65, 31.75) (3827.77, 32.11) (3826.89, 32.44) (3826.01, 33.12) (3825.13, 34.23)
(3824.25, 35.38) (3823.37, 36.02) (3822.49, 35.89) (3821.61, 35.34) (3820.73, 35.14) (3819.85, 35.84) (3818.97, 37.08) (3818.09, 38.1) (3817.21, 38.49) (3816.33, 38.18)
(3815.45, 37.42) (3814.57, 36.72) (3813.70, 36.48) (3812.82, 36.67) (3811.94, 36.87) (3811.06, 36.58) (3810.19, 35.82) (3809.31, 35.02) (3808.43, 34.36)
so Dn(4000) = 1.14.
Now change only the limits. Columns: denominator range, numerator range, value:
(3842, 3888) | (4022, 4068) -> 1.12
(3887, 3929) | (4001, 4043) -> 1.14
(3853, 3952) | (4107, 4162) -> 1.17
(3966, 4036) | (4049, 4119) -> 1.03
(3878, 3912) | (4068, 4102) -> 1.14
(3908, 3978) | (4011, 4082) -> 1.21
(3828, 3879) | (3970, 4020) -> 1.11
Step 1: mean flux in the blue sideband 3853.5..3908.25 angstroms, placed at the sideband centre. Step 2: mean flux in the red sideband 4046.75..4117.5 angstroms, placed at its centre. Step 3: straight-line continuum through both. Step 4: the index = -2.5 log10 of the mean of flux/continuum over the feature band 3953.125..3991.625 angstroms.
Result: 0.09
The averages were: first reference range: 33.6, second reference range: 33.5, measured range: 30.8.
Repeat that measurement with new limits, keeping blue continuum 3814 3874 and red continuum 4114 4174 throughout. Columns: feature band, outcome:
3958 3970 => 0.30 mag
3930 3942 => 0.31 mag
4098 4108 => 0.30 mag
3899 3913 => -0.04 mag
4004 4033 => -0.06 mag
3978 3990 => -0.06 mag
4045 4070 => -0.02 mag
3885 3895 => 0.28 mag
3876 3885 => 0.01 mag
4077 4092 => 0.01 mag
